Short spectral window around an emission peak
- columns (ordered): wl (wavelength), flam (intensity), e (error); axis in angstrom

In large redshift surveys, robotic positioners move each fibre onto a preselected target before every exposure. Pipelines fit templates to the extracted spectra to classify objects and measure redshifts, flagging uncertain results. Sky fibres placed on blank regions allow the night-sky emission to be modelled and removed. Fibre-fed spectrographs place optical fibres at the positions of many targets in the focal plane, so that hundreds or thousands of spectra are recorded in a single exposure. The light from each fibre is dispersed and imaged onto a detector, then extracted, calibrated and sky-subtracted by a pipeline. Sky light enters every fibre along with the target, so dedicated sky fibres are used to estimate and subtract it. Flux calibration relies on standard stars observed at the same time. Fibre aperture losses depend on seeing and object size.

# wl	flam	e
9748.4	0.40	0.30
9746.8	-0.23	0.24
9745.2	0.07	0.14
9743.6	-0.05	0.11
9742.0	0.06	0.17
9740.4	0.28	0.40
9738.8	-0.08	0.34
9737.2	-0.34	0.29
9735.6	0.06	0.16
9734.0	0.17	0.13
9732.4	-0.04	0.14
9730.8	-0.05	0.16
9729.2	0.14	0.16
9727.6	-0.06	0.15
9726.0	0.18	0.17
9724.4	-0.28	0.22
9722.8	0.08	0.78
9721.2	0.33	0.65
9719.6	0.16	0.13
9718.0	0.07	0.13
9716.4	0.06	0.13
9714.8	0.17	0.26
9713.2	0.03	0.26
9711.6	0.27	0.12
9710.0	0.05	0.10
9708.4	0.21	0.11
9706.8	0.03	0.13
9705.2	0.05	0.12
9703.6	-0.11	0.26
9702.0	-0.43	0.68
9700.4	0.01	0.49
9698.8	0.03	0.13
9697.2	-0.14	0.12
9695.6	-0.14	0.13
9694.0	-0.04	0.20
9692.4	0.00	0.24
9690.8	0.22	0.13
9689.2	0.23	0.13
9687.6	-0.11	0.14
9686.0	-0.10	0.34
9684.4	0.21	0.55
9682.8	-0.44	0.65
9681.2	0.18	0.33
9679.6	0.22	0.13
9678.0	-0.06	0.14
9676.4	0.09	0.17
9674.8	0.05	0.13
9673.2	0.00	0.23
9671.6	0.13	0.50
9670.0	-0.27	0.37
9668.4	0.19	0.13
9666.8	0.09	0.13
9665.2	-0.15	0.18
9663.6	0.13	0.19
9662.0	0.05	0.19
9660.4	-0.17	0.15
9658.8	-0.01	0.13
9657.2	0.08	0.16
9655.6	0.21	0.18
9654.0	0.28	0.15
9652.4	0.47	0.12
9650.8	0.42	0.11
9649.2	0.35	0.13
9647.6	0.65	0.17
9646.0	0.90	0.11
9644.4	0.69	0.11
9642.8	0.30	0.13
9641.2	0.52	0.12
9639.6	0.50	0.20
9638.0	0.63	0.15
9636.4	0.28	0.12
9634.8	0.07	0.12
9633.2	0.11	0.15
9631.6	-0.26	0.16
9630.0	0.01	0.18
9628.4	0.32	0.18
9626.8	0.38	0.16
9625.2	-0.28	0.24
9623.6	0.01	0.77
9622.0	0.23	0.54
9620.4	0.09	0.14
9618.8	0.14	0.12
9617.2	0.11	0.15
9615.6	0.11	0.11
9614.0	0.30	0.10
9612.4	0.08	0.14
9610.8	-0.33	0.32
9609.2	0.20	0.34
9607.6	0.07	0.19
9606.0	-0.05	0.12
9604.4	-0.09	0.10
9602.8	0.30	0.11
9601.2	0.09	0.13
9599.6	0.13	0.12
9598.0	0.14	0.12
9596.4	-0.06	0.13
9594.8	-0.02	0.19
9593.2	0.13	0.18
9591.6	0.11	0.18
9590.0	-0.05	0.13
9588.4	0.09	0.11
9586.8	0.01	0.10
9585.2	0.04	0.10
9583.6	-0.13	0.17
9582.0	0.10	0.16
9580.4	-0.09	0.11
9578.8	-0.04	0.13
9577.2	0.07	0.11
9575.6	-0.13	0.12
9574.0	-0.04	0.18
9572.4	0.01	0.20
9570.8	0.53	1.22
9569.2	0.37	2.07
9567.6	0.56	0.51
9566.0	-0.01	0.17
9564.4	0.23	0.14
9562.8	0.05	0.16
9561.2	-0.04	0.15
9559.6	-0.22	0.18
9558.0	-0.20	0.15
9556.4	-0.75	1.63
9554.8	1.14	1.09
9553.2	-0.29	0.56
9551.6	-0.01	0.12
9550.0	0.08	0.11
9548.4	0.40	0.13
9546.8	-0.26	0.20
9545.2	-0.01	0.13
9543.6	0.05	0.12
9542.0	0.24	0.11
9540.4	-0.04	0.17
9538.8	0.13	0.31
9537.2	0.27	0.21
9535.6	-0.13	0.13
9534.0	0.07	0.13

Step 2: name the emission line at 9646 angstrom [O II]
